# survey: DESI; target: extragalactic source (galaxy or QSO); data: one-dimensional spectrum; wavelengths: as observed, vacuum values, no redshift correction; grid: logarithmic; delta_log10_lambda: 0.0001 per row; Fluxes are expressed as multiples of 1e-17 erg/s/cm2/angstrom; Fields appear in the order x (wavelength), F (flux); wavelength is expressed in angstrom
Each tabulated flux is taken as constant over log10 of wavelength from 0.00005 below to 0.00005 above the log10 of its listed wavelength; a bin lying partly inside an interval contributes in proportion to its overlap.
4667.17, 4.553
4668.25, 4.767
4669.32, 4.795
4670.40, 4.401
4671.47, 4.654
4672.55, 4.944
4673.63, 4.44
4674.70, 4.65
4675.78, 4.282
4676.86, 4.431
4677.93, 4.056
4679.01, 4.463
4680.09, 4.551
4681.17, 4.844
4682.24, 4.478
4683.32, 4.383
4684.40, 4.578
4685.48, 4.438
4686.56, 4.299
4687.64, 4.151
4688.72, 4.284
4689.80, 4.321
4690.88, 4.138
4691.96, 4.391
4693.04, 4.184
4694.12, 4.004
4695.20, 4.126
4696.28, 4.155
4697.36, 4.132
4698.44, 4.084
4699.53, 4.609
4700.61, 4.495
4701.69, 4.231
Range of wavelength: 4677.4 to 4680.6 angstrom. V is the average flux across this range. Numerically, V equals 4.35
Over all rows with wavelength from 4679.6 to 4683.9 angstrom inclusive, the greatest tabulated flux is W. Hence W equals 4.844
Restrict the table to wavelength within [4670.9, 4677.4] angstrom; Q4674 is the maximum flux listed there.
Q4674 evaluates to 4.944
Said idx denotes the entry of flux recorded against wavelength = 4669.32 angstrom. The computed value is 4.795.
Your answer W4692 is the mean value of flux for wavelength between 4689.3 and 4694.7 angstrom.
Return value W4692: 4.21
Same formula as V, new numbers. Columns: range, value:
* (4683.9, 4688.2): 4.36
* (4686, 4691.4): 4.24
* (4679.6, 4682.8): 4.63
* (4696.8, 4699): 4.1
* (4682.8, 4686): 4.46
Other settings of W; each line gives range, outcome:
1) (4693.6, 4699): 4.155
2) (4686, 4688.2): 4.299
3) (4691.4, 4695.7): 4.391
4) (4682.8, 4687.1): 4.578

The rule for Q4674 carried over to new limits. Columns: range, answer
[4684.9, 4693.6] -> 4.438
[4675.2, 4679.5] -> 4.463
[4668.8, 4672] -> 4.795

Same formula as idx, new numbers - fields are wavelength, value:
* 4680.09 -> 4.551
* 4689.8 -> 4.321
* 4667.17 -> 4.553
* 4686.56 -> 4.299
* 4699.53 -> 4.609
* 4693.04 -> 4.184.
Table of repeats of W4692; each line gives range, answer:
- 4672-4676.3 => 4.57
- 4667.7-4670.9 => 4.65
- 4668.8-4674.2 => 4.65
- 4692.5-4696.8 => 4.12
